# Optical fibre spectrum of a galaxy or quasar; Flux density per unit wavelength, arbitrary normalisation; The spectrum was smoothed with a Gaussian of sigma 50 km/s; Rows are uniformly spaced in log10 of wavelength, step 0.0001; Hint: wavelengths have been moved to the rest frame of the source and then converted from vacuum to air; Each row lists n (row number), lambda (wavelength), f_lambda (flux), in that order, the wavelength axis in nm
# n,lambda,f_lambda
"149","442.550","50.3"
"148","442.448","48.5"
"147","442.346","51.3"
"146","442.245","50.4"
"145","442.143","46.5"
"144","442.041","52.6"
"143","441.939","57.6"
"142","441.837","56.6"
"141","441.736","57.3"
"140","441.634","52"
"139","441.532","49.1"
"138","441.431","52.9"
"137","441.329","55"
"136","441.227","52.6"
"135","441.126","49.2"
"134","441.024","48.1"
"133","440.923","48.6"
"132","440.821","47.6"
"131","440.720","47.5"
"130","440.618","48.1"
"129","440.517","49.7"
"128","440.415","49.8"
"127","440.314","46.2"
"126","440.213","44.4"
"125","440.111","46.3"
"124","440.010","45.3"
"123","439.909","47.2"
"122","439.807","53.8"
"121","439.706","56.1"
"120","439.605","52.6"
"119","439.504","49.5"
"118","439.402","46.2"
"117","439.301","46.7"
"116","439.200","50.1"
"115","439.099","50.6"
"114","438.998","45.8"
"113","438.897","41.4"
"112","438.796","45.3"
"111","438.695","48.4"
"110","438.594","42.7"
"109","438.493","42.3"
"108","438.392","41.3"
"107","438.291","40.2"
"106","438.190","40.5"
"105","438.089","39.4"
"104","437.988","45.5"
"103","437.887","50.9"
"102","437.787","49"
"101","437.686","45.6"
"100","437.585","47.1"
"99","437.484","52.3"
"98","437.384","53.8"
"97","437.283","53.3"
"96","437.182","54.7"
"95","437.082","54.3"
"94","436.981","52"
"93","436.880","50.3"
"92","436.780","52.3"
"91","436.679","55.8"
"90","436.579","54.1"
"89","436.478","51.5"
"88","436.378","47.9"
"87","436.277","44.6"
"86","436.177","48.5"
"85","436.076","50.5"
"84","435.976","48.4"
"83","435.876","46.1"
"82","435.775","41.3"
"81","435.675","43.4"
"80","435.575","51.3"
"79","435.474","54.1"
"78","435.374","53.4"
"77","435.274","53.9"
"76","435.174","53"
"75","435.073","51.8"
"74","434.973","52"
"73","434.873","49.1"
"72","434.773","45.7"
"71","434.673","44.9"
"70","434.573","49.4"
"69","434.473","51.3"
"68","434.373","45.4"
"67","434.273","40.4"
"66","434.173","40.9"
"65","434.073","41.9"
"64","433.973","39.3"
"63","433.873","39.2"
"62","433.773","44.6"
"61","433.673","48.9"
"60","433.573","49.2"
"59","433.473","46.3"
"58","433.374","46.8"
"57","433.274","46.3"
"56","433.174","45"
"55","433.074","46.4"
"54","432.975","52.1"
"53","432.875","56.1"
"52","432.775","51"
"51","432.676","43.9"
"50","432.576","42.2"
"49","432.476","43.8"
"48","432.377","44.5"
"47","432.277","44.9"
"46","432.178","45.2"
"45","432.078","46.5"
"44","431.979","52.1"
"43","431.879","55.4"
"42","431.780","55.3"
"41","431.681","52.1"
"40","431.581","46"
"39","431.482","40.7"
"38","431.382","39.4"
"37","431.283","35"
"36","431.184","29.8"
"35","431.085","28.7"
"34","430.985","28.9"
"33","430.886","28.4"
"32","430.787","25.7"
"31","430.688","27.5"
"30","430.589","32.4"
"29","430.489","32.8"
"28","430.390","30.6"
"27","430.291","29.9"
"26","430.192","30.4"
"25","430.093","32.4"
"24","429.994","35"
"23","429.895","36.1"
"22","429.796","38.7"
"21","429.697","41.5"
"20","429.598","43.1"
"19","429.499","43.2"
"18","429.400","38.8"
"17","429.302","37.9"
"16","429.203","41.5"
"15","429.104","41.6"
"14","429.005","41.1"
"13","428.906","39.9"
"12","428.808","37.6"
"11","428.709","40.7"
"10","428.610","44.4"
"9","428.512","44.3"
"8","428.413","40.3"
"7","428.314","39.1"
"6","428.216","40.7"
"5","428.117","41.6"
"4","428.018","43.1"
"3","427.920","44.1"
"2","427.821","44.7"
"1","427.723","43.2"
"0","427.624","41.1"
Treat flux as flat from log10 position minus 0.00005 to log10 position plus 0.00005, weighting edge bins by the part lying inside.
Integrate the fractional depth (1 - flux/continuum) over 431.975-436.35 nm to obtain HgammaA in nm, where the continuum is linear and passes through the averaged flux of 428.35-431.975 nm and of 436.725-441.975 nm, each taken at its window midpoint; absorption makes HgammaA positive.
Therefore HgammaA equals -0.44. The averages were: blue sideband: 38.2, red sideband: 48.9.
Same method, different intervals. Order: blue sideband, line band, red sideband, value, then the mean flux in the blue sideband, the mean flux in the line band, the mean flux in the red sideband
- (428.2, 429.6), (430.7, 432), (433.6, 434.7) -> 0.10 nm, 40.9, 39.2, 44.3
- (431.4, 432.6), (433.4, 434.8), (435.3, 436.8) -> 0.10 nm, 47.3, 44.8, 49.6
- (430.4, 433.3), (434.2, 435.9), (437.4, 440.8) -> -0.17 nm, 41.8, 48.5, 47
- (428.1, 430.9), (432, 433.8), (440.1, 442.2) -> -0.26 nm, 37.2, 47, 50.4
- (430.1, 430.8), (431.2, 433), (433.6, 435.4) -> -0.47 nm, 30.3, 46.6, 46.9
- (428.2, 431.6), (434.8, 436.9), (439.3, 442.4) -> -0.29 nm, 36.6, 50.1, 50.3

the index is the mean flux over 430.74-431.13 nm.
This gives 27.9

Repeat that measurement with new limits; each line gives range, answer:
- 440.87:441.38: 50.7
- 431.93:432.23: 48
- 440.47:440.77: 48.4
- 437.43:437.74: 48.4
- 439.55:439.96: 52.4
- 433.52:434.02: 44.2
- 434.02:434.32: 41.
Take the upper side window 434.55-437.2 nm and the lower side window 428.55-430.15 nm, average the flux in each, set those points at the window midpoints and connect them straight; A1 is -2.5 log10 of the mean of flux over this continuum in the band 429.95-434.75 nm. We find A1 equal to 0.070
